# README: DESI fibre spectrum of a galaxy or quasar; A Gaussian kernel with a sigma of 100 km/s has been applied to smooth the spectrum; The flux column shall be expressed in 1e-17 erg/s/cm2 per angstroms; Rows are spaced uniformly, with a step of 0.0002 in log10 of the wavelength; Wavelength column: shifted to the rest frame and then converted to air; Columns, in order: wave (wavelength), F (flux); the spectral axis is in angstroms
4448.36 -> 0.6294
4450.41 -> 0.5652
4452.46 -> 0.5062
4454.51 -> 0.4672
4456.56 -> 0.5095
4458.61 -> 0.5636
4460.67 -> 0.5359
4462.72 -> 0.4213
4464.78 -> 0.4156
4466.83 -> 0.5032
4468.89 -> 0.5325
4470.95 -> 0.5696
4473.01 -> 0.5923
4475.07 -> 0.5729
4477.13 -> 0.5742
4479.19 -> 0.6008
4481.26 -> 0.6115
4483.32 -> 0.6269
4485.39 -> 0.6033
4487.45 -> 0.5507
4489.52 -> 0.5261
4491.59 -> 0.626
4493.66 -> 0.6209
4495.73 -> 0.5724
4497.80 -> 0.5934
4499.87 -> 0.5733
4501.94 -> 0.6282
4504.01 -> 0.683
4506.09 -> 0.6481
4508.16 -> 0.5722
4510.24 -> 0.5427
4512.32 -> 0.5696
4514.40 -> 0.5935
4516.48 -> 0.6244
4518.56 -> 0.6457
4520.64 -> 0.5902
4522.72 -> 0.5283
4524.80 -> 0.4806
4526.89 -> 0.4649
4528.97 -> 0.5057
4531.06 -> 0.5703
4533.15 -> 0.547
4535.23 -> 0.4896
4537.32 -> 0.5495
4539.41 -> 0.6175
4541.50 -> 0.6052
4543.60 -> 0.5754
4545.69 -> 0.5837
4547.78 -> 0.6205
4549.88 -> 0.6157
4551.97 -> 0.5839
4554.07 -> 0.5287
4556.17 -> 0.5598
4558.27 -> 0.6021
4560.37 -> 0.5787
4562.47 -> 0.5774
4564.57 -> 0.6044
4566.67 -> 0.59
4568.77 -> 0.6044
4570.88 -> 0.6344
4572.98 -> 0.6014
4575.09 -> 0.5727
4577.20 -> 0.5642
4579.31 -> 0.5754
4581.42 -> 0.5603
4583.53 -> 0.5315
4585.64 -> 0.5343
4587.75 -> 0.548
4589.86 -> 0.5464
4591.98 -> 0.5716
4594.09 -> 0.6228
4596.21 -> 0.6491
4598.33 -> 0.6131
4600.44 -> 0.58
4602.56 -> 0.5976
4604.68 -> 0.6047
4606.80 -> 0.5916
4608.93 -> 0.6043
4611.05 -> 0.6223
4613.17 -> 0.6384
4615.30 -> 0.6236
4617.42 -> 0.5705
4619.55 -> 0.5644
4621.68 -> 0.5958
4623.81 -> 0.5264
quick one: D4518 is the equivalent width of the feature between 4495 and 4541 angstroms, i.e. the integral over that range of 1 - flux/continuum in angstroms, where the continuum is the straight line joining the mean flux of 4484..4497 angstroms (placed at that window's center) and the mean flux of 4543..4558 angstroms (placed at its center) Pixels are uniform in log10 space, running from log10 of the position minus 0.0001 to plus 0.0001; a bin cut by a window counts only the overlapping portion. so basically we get 0.9 angstroms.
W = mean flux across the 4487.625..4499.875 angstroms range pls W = 0.584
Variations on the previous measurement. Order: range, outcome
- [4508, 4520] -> 0.592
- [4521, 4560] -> 0.558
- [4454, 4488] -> 0.545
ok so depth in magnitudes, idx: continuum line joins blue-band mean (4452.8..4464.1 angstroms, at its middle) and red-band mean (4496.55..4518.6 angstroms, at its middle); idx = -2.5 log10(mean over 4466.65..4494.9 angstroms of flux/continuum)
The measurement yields -0.068 mag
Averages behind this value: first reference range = 0.497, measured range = 0.581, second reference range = 0.605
